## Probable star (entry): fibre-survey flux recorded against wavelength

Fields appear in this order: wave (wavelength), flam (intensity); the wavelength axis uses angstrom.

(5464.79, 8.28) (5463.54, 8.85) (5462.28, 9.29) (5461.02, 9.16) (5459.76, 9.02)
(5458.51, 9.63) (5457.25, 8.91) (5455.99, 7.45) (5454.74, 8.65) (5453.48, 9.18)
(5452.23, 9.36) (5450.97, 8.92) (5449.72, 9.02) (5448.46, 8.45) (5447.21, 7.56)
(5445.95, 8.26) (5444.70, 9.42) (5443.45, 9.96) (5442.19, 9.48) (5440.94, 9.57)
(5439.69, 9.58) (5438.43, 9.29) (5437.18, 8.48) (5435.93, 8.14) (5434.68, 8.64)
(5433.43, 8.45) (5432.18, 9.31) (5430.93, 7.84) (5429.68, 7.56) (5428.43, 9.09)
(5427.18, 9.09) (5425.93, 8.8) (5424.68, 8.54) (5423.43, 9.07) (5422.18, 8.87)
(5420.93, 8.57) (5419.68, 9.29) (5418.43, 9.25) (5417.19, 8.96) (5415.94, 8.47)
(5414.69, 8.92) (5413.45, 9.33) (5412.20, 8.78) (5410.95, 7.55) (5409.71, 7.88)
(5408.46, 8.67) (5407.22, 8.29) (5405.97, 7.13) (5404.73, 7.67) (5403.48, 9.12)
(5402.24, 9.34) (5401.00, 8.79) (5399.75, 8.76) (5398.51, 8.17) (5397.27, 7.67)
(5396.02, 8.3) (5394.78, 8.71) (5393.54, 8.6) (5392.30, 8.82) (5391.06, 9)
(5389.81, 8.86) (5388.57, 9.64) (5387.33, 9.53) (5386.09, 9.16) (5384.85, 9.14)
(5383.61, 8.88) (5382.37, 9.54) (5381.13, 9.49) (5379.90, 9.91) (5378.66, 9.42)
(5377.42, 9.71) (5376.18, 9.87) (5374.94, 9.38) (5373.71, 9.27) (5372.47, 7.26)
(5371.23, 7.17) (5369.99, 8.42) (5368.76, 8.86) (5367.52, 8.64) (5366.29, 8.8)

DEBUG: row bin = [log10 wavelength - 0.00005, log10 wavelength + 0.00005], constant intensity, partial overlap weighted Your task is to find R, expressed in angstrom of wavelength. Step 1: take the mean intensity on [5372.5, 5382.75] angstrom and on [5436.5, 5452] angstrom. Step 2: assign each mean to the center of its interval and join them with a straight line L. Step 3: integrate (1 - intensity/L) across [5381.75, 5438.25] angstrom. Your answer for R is 3.3 angstrom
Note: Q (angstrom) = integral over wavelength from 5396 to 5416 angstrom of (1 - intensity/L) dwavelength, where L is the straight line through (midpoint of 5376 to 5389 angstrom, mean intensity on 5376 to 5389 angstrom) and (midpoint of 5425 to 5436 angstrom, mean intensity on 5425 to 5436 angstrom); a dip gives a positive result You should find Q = 1.4 angstrom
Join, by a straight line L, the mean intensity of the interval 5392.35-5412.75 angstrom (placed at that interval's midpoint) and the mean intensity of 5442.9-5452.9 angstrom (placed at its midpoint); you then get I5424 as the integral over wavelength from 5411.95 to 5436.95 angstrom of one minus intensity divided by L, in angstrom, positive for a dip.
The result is -0.42 angstrom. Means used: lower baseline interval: 8.35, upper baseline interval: 8.87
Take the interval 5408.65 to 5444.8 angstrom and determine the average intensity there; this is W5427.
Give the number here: 8.82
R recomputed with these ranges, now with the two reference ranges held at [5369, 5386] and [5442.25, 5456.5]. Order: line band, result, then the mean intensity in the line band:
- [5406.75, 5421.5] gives 0.40 angstrom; 8.67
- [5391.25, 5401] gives 0.54 angstrom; 8.48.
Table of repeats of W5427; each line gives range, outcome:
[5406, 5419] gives 8.54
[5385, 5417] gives 8.62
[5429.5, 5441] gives 8.69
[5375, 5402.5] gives 9.06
